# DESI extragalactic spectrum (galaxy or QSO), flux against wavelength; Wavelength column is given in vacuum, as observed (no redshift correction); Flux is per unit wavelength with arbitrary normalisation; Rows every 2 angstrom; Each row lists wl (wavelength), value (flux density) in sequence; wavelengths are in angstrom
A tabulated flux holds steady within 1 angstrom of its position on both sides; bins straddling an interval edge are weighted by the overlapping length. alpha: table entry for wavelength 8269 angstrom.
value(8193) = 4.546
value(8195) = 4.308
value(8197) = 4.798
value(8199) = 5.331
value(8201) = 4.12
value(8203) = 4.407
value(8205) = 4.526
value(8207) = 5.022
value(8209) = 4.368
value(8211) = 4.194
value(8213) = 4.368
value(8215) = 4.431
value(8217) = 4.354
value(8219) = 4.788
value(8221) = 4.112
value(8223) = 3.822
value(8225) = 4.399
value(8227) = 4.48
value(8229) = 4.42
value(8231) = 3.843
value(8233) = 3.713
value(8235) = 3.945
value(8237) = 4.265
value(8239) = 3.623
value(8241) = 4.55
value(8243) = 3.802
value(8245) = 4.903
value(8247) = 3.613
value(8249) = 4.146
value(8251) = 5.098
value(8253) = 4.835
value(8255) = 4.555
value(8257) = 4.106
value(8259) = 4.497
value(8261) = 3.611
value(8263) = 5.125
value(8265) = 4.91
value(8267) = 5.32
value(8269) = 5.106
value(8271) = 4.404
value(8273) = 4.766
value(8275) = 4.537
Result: 5.106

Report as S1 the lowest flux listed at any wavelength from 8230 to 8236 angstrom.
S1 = 3.713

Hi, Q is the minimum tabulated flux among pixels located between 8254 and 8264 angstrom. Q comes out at 3.611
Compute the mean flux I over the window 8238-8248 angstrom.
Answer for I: 4.1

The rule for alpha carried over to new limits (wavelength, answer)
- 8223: 3.822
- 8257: 4.106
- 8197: 4.798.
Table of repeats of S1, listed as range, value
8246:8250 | 3.613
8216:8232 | 3.822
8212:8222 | 4.112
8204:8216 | 4.194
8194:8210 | 4.12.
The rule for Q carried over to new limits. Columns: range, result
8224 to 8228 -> 4.399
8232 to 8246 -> 3.623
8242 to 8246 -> 3.802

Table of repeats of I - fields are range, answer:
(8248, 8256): 4.66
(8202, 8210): 4.58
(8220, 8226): 4.11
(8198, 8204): 4.62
